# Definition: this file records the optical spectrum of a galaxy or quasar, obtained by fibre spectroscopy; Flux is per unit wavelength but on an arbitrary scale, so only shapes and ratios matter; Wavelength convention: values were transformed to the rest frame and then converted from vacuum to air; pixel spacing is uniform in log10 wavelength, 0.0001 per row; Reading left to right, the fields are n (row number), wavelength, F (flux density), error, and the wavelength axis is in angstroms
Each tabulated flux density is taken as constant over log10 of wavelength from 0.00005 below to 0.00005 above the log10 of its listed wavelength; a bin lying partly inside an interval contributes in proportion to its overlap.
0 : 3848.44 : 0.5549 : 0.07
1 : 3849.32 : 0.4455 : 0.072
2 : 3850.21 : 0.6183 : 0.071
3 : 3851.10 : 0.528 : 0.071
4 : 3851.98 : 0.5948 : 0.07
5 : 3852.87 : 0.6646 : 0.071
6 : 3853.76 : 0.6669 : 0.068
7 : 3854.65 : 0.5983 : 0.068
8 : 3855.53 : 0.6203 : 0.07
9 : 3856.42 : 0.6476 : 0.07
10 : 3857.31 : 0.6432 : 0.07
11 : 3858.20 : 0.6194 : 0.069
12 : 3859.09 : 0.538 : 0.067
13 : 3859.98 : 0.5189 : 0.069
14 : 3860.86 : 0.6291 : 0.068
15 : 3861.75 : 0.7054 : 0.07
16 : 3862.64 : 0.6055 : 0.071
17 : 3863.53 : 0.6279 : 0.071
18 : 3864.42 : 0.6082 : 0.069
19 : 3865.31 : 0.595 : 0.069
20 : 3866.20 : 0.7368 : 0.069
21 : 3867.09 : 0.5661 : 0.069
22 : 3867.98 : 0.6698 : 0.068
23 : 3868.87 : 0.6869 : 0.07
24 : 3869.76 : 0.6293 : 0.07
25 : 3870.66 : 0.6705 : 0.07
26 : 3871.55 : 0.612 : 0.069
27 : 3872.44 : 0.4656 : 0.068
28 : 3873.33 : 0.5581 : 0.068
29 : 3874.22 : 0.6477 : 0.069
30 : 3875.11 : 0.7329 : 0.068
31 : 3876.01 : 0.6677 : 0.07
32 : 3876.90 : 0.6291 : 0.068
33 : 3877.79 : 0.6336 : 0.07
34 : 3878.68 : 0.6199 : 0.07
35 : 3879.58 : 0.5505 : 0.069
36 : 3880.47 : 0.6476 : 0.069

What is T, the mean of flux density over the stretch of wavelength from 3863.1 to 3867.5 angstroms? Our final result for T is 0.627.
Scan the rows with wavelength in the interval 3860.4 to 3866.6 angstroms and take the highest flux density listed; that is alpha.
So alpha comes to 0.7368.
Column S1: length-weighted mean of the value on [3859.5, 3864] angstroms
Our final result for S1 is 0.617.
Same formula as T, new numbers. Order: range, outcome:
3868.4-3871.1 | 0.661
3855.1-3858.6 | 0.632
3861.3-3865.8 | 0.629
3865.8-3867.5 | 0.651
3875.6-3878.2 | 0.645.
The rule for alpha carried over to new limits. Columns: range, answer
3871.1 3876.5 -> 0.7329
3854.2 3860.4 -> 0.6476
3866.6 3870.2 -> 0.6869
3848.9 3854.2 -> 0.6669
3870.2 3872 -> 0.6705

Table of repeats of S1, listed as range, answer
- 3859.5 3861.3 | 0.576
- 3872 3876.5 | 0.615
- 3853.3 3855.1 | 0.634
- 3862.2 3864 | 0.616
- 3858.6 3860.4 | 0.53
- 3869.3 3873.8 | 0.588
